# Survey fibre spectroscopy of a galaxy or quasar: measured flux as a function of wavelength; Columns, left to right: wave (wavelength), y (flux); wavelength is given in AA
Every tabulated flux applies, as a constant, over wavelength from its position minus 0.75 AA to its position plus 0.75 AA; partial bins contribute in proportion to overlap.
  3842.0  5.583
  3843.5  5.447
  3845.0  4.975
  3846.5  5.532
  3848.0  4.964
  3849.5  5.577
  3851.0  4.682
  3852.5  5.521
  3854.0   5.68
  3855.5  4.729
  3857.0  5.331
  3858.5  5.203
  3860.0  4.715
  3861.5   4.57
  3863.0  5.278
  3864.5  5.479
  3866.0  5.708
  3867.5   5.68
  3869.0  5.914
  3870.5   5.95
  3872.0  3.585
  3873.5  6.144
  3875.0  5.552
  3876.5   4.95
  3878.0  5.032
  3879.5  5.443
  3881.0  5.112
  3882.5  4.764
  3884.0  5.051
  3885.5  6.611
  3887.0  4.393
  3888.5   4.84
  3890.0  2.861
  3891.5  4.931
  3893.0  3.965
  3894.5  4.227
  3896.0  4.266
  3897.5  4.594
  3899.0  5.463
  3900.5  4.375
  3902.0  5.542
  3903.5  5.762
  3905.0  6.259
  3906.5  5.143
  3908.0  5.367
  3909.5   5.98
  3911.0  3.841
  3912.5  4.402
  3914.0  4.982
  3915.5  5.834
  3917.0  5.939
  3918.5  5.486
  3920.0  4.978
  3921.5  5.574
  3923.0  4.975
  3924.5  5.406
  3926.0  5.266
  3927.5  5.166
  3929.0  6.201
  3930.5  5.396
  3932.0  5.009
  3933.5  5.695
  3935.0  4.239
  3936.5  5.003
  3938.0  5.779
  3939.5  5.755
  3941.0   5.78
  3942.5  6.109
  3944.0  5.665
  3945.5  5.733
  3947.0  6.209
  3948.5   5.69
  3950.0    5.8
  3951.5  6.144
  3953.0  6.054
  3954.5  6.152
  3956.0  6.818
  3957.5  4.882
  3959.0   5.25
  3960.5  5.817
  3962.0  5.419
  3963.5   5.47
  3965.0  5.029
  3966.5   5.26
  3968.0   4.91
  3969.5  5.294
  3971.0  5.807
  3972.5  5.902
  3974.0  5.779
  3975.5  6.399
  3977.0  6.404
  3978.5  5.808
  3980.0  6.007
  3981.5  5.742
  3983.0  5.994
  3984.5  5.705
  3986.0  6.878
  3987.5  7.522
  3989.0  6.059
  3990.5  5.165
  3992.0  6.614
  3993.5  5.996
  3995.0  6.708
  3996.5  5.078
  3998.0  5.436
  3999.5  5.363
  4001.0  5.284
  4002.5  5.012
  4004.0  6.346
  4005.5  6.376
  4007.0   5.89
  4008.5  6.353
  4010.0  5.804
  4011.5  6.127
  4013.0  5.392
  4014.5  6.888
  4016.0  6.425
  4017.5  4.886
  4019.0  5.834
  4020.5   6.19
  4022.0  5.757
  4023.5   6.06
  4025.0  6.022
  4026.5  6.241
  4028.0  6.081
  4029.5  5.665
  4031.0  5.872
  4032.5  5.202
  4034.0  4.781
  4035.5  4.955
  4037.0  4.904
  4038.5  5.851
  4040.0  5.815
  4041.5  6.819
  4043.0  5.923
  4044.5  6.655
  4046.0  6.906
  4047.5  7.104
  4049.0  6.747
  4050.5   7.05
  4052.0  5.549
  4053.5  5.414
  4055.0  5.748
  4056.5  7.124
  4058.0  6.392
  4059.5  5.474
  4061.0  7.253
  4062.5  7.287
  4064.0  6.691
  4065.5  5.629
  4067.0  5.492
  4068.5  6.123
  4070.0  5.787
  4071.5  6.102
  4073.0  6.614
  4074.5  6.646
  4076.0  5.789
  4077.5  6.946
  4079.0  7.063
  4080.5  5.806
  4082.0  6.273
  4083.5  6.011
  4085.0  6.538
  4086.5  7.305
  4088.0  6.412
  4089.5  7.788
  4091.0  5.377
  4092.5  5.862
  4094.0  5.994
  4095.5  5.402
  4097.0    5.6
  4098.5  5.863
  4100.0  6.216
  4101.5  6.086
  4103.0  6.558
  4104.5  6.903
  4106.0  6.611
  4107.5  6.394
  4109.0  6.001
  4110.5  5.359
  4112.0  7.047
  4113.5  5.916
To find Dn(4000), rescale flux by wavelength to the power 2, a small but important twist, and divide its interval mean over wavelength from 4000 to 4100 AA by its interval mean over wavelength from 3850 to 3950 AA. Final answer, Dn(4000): 1.3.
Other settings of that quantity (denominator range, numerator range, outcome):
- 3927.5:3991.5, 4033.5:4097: 1.14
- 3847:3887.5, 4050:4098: 1.32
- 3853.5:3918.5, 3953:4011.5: 1.20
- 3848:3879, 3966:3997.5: 1.20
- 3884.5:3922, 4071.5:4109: 1.38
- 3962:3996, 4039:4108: 1.12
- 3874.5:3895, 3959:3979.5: 1.22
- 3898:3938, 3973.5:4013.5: 1.17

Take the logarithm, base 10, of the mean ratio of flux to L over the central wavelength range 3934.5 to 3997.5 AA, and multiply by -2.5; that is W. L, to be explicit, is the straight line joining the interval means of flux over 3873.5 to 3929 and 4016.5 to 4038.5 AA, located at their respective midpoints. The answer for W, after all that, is -0.09 mag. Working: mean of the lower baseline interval 5.09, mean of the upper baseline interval 5.62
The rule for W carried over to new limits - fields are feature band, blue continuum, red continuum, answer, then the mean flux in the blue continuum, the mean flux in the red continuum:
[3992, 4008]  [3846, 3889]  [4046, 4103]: 0.02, 5.24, 6.3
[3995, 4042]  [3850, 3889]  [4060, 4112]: 0.03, 5.23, 6.29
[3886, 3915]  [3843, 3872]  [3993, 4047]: 0.13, 5.27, 5.86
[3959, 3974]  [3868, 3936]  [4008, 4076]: 0.02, 5.12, 6.08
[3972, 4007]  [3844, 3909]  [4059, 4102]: -0.04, 5.11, 6.26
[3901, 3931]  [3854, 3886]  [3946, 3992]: 0.04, 5.28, 5.86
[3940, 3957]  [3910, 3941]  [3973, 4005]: -0.09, 5.27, 5.97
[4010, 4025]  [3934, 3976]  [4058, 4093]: 0.01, 5.64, 6.36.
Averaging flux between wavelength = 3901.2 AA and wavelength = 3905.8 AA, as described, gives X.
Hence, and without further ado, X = 5.83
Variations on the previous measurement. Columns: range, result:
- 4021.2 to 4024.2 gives 5.91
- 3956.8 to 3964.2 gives 5.37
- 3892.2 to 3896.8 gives 4.17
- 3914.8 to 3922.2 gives 5.56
